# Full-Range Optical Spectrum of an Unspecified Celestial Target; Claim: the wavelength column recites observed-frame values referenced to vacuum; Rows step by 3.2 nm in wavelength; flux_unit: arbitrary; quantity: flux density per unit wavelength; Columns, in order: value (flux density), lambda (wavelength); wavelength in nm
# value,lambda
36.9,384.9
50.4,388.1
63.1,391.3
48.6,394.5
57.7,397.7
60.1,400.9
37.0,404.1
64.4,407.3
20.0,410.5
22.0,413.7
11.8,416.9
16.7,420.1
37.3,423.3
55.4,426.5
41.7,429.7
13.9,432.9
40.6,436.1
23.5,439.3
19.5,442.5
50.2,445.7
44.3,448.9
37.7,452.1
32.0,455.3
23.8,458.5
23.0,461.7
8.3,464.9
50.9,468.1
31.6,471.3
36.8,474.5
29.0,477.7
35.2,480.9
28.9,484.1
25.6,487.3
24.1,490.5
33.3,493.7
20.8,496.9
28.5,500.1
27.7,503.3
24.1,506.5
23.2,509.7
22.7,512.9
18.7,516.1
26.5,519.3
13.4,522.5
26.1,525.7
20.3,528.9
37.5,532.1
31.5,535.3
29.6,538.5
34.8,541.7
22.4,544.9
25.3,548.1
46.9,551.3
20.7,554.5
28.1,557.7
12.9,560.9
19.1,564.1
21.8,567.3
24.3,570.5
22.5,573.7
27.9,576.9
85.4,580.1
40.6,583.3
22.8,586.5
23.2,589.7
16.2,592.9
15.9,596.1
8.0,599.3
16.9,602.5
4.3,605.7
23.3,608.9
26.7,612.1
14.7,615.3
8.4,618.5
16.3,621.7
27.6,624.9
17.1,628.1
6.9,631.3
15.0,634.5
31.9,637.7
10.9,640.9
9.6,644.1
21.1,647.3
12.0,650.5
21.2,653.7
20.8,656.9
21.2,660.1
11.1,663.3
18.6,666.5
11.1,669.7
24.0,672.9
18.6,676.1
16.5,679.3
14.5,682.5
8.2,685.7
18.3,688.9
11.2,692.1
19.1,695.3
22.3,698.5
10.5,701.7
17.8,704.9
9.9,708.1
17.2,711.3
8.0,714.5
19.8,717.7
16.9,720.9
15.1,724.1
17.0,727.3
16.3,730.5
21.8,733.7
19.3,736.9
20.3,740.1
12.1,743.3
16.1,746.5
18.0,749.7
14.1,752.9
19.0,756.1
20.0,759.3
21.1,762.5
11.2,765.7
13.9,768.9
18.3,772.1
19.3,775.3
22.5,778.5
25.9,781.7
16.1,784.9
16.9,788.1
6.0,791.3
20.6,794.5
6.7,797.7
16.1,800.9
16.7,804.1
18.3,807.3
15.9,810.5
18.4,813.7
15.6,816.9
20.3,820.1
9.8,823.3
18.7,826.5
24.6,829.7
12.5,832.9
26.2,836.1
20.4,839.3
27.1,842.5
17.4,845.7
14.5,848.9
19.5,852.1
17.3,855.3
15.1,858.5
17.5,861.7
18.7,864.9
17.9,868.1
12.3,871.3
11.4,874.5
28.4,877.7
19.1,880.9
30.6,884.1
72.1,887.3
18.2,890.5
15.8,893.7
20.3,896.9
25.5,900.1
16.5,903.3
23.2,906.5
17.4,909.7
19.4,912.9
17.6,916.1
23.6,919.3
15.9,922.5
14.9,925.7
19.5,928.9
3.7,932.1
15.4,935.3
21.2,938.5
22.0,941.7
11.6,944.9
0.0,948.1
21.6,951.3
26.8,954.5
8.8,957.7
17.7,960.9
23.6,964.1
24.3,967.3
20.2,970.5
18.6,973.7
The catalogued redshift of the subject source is 1.377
